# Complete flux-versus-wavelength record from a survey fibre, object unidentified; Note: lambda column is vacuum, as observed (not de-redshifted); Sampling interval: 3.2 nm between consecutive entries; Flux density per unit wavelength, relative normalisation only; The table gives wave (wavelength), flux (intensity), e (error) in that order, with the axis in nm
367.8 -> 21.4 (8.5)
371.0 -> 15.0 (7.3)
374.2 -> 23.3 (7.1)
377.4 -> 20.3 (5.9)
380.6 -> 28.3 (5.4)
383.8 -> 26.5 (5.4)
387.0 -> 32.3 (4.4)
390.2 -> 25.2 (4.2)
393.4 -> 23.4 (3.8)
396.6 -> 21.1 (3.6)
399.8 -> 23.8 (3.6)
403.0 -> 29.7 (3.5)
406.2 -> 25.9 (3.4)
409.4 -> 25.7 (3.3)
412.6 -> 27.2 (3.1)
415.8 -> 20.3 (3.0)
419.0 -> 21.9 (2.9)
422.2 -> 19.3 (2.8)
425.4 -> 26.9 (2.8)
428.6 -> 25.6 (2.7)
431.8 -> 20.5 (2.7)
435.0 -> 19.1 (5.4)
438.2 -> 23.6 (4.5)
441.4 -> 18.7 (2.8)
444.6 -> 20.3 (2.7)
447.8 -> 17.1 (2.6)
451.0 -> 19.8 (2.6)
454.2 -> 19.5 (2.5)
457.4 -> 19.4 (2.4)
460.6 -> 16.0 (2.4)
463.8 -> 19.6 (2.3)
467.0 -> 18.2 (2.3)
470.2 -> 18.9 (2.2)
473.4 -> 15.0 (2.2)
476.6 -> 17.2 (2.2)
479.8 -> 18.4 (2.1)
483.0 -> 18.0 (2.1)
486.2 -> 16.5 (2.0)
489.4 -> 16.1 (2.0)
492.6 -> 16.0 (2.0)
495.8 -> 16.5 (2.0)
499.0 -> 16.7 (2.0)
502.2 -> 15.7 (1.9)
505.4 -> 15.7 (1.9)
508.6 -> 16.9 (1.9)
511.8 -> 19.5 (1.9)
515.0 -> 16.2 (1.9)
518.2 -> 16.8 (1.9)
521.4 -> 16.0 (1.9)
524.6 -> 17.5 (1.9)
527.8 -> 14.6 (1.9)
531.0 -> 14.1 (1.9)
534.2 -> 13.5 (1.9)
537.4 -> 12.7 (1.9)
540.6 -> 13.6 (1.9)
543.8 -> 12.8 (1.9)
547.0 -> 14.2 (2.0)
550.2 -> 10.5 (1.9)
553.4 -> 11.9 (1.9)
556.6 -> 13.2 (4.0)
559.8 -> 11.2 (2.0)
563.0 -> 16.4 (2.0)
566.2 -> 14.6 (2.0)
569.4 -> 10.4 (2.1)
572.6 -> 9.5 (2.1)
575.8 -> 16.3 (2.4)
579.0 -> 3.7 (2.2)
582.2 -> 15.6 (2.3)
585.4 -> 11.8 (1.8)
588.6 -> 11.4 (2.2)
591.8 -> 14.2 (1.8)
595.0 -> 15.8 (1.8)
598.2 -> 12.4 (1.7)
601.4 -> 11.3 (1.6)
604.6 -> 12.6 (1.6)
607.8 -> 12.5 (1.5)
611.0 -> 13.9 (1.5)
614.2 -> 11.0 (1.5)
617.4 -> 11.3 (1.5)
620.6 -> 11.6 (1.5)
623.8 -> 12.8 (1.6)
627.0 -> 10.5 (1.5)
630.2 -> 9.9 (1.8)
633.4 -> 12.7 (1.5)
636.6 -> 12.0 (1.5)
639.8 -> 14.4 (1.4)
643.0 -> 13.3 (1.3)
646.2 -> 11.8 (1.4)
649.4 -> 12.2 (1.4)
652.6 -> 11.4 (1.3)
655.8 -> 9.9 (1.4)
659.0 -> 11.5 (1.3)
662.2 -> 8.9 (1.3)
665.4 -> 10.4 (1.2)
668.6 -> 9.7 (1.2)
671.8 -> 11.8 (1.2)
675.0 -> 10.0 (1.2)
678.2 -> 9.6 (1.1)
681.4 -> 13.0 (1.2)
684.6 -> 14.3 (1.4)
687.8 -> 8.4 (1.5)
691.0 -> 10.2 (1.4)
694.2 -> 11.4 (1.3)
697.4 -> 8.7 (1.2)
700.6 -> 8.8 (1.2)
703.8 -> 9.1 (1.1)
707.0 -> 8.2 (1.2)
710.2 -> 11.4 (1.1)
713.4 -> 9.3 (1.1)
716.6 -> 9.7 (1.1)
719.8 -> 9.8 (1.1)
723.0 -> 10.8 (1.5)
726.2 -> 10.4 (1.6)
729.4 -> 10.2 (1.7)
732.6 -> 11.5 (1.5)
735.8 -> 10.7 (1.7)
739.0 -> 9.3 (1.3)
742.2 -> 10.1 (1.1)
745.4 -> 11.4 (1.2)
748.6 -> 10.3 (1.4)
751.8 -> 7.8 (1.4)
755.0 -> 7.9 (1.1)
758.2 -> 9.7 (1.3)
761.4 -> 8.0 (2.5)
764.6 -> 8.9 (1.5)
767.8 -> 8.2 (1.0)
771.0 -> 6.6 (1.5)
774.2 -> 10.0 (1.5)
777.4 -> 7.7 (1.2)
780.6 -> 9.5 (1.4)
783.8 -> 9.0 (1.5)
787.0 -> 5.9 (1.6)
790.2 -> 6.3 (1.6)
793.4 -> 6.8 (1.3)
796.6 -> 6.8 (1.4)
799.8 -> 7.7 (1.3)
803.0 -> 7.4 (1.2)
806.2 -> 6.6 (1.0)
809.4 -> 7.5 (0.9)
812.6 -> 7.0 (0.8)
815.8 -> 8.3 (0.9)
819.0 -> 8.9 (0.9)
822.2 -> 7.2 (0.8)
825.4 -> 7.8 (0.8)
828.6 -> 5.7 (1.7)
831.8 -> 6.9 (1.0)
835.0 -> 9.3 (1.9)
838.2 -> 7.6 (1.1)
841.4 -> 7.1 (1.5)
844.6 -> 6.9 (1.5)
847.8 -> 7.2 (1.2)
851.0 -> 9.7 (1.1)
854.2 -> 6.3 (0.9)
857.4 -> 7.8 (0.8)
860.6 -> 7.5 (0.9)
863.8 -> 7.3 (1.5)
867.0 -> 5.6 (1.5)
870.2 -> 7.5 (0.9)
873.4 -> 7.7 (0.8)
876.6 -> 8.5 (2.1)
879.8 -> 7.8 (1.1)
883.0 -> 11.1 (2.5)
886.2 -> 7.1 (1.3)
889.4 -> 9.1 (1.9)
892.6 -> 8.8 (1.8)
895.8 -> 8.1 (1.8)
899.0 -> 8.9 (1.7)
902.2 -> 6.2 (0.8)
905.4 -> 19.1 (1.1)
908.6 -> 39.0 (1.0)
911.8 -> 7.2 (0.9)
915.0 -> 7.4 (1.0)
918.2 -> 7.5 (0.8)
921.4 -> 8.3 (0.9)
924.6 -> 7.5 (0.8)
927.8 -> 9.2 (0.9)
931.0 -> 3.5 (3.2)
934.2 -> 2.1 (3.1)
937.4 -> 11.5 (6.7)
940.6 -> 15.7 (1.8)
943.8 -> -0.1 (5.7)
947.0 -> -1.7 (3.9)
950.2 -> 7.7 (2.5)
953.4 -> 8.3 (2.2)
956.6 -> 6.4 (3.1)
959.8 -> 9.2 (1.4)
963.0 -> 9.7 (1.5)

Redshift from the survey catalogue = 1.43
